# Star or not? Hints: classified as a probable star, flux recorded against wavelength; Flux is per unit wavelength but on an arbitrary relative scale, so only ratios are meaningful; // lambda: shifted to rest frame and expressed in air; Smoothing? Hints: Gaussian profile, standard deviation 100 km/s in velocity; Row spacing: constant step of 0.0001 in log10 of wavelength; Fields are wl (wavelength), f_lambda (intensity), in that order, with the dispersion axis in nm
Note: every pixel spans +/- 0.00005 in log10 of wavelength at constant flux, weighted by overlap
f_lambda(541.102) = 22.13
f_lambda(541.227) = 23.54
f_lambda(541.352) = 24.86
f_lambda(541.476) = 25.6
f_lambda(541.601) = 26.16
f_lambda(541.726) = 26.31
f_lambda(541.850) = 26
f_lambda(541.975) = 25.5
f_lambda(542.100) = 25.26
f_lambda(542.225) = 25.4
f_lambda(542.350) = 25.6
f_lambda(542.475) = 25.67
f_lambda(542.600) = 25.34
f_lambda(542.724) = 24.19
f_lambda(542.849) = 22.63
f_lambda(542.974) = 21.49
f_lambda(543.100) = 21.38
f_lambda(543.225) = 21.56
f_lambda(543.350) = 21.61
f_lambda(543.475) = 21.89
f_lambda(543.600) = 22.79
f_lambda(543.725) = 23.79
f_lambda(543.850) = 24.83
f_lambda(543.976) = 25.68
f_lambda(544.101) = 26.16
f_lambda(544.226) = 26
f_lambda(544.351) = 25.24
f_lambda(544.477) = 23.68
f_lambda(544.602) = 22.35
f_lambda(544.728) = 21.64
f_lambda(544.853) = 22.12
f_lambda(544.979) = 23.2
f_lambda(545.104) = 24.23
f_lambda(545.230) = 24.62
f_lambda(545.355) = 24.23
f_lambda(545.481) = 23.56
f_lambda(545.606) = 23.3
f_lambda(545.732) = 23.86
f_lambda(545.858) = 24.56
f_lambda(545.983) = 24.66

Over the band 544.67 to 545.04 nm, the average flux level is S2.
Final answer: 22.3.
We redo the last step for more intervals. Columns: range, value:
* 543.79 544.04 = 25.2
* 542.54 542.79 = 24.8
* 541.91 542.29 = 25.3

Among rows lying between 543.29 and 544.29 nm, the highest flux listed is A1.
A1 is 26.16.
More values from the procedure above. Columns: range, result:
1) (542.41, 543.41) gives 25.67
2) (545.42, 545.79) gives 23.86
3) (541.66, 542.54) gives 26.31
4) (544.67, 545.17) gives 24.23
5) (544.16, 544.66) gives 26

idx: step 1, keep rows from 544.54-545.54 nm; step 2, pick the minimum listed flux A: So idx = 21.64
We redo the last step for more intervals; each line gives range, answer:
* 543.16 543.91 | 21.56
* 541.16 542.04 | 23.54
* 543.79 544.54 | 23.68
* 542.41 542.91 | 22.63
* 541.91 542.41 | 25.26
